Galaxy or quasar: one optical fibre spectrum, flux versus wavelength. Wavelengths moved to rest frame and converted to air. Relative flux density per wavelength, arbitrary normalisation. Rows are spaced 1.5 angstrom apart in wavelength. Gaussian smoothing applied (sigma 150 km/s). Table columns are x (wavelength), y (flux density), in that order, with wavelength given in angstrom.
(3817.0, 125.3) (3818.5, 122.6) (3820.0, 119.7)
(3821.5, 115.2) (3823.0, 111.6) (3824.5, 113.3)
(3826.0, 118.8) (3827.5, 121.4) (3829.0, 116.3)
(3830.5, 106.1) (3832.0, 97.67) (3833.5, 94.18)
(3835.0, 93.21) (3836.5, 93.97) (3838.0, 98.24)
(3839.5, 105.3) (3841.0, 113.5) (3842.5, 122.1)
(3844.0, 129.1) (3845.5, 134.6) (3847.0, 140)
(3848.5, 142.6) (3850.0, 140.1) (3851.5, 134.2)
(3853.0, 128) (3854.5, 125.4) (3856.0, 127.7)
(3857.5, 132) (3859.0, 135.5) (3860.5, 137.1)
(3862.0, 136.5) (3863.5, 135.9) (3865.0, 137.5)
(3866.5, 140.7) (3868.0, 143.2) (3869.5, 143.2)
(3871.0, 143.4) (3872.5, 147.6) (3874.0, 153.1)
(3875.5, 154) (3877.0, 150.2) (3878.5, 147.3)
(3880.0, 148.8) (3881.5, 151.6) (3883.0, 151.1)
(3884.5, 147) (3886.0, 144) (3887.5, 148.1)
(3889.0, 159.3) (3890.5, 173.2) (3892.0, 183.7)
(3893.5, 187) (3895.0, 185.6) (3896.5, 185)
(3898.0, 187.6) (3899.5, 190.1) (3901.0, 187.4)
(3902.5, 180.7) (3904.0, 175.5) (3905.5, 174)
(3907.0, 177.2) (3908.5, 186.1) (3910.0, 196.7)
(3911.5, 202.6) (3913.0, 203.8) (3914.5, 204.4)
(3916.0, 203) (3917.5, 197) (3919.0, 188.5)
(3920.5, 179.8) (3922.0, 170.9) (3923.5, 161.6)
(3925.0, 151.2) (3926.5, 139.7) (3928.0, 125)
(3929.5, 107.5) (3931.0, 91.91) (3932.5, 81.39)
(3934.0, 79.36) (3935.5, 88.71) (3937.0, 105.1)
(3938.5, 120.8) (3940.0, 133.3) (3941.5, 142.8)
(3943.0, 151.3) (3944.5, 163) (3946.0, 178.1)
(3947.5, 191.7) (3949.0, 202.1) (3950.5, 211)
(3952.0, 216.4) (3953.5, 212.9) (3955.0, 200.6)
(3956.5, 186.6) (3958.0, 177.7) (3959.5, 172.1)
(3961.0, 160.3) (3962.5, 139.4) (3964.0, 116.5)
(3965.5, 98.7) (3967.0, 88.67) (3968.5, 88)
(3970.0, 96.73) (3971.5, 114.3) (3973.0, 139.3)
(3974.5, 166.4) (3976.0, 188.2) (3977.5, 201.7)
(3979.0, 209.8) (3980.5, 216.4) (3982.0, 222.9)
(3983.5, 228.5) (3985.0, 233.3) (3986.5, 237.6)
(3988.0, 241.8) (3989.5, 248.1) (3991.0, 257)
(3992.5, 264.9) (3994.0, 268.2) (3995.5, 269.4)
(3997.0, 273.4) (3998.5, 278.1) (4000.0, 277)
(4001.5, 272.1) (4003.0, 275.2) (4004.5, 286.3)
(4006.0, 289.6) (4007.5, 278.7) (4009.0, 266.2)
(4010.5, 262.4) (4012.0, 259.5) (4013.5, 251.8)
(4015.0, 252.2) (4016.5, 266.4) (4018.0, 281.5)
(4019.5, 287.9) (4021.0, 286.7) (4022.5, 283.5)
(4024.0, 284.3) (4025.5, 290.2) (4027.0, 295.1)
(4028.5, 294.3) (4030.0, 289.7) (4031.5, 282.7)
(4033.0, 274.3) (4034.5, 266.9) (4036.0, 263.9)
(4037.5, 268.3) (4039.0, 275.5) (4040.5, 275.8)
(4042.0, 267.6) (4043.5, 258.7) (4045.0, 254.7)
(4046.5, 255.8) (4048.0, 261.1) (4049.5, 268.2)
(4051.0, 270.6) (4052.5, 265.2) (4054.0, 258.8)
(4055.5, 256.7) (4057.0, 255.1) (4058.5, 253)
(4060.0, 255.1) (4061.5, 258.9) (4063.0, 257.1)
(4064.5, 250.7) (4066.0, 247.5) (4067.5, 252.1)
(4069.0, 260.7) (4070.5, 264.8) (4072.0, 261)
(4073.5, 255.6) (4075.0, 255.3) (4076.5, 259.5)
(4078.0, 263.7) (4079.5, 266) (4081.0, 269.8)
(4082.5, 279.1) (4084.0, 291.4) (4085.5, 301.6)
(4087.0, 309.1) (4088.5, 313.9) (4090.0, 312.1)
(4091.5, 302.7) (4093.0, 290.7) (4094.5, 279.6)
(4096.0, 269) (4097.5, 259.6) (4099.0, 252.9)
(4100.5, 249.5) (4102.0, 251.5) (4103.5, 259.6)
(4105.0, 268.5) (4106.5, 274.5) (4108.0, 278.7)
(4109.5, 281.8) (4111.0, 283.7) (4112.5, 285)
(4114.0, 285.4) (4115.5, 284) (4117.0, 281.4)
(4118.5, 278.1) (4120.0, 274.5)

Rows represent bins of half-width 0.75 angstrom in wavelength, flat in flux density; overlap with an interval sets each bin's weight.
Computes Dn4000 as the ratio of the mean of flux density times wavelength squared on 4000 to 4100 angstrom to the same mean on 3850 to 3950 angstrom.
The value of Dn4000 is 1.9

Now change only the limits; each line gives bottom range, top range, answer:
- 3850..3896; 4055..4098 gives 2.03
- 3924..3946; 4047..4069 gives 2.24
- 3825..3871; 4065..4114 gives 2.48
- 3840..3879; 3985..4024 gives 2.10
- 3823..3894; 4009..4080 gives 2.18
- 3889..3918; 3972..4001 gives 1.29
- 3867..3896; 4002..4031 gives 1.91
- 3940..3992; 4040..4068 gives 1.51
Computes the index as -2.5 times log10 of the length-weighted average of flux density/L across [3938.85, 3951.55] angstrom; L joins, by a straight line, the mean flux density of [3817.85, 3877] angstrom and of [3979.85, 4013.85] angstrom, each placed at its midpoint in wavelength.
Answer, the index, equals 0.24 mag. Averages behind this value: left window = 126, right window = 259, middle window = 171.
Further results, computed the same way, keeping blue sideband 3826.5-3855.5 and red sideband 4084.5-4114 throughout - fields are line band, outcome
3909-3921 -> -0.20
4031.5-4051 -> -0.10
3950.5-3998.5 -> 0.05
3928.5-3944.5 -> 0.50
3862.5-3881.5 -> -0.06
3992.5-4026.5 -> -0.22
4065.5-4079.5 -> 0.02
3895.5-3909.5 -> -0.17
